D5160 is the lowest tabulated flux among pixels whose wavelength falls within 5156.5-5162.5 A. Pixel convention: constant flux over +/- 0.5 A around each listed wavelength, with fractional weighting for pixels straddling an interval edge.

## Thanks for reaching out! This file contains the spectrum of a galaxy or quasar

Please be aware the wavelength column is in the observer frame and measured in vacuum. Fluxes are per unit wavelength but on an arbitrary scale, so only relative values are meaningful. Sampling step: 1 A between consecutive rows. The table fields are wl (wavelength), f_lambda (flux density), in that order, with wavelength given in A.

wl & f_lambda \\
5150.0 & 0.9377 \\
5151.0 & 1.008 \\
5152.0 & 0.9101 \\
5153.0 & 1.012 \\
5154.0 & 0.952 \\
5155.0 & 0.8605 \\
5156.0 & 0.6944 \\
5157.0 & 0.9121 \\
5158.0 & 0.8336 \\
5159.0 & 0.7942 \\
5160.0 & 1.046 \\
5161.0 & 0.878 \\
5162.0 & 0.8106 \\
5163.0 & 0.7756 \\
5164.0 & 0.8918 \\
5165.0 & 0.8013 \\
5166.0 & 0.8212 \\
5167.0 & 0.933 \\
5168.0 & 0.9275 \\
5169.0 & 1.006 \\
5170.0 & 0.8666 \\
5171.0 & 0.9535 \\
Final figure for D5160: 0.7942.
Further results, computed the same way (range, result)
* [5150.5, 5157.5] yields 0.6944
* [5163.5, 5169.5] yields 0.8013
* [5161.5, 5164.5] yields 0.7756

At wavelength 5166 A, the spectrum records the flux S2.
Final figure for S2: 0.8212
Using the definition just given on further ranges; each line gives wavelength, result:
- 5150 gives 0.9377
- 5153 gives 1.012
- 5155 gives 0.8605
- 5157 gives 0.9121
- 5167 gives 0.933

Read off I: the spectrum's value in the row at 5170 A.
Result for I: 0.8666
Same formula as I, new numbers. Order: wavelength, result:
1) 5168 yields 0.9275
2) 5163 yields 0.7756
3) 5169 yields 1.006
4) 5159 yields 0.7942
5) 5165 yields 0.8013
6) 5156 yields 0.6944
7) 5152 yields 0.9101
